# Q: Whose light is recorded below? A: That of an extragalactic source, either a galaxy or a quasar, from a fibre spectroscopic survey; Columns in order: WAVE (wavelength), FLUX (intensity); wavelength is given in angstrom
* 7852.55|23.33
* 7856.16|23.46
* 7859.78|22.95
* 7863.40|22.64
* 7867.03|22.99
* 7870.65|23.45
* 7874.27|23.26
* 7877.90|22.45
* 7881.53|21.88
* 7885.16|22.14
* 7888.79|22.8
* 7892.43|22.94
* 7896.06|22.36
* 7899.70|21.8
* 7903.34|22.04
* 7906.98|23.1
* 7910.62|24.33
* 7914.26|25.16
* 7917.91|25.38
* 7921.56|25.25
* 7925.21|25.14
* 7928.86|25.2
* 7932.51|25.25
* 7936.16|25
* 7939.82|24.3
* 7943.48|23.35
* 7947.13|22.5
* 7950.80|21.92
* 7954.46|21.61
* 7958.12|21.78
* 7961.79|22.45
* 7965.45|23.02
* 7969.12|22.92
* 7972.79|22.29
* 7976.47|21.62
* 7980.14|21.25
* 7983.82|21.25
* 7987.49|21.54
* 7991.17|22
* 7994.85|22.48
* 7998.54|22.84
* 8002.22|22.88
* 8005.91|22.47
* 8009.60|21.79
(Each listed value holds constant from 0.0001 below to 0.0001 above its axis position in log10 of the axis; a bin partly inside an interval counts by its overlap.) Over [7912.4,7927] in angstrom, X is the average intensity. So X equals 25.2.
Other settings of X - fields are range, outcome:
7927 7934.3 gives 25.2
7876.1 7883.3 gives 22.2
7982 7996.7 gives 21.8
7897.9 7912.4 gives 22.8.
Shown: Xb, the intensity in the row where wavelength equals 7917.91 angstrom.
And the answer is 25.38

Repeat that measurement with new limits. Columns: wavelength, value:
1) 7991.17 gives 22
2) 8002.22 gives 22.88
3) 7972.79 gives 22.29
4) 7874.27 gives 23.26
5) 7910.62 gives 24.33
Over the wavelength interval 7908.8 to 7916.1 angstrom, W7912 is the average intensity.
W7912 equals 24.7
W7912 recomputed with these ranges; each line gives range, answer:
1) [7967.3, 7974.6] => 22.6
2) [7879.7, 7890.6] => 22.3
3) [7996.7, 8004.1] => 22.9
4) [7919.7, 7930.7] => 25.2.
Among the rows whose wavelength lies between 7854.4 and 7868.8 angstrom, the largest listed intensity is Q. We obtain 23.46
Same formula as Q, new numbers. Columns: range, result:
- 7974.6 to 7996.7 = 22.48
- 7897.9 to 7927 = 25.38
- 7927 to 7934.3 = 25.25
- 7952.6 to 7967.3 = 23.02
